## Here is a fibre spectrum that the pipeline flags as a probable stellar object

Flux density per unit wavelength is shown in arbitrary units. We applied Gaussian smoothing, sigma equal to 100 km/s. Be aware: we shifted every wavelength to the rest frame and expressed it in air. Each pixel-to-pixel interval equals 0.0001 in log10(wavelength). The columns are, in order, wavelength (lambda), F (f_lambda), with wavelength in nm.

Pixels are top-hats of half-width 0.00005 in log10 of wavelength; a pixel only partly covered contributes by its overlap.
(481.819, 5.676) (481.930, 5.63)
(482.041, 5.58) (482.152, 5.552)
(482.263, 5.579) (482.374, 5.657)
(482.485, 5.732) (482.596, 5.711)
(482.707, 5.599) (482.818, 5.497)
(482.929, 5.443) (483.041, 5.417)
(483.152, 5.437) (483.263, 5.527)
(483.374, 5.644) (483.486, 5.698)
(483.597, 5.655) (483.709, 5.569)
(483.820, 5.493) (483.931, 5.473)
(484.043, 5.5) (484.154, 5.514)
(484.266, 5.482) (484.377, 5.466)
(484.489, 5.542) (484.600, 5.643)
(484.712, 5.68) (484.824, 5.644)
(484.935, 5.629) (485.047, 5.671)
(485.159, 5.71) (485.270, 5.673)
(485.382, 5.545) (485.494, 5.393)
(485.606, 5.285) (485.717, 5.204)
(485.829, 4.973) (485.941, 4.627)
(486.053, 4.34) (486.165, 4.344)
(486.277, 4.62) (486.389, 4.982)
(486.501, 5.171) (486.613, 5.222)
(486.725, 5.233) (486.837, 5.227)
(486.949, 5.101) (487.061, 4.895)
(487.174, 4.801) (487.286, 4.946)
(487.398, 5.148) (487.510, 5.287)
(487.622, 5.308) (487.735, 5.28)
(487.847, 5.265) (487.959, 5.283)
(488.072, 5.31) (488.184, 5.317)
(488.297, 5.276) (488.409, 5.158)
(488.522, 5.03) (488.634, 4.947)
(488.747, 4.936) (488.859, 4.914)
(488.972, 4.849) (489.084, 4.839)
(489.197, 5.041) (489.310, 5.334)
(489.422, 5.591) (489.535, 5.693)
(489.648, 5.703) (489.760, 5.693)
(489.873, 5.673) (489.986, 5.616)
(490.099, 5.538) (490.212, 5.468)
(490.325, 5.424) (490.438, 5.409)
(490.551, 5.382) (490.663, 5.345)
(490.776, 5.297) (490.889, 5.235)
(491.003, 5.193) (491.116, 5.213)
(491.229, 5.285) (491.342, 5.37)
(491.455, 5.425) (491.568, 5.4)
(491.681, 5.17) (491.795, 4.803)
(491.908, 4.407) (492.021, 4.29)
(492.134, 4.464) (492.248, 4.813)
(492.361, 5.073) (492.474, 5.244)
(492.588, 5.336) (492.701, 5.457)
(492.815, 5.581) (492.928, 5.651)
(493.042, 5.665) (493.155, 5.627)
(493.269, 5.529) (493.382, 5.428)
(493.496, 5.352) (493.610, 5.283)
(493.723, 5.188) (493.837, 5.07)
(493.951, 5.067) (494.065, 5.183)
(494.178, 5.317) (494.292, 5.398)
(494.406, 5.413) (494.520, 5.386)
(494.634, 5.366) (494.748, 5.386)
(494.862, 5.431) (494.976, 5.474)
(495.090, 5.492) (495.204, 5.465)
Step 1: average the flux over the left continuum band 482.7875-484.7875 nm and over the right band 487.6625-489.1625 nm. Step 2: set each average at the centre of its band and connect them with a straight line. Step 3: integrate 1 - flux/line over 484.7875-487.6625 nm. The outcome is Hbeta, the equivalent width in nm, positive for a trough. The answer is 0.09 nm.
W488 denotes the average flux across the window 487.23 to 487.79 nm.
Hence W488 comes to 5.19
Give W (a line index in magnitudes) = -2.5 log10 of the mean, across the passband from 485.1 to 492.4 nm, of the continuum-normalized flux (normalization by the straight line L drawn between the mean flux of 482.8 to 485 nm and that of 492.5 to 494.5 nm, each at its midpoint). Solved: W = 0.06 mag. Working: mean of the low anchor 5.55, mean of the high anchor 5.38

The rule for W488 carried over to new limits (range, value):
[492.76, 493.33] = 5.62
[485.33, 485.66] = 5.4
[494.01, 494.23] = 5.27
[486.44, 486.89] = 5.21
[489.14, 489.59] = 5.41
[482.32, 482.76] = 5.68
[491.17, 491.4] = 5.34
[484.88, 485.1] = 5.64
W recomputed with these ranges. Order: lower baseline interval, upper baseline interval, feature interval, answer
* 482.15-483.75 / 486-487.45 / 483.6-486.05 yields -0.04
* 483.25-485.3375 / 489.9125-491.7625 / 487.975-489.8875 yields 0.04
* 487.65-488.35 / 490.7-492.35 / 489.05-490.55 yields -0.06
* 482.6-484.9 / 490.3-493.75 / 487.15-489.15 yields 0.06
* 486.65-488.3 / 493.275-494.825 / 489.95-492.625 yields 0.02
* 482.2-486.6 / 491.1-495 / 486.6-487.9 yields 0.04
